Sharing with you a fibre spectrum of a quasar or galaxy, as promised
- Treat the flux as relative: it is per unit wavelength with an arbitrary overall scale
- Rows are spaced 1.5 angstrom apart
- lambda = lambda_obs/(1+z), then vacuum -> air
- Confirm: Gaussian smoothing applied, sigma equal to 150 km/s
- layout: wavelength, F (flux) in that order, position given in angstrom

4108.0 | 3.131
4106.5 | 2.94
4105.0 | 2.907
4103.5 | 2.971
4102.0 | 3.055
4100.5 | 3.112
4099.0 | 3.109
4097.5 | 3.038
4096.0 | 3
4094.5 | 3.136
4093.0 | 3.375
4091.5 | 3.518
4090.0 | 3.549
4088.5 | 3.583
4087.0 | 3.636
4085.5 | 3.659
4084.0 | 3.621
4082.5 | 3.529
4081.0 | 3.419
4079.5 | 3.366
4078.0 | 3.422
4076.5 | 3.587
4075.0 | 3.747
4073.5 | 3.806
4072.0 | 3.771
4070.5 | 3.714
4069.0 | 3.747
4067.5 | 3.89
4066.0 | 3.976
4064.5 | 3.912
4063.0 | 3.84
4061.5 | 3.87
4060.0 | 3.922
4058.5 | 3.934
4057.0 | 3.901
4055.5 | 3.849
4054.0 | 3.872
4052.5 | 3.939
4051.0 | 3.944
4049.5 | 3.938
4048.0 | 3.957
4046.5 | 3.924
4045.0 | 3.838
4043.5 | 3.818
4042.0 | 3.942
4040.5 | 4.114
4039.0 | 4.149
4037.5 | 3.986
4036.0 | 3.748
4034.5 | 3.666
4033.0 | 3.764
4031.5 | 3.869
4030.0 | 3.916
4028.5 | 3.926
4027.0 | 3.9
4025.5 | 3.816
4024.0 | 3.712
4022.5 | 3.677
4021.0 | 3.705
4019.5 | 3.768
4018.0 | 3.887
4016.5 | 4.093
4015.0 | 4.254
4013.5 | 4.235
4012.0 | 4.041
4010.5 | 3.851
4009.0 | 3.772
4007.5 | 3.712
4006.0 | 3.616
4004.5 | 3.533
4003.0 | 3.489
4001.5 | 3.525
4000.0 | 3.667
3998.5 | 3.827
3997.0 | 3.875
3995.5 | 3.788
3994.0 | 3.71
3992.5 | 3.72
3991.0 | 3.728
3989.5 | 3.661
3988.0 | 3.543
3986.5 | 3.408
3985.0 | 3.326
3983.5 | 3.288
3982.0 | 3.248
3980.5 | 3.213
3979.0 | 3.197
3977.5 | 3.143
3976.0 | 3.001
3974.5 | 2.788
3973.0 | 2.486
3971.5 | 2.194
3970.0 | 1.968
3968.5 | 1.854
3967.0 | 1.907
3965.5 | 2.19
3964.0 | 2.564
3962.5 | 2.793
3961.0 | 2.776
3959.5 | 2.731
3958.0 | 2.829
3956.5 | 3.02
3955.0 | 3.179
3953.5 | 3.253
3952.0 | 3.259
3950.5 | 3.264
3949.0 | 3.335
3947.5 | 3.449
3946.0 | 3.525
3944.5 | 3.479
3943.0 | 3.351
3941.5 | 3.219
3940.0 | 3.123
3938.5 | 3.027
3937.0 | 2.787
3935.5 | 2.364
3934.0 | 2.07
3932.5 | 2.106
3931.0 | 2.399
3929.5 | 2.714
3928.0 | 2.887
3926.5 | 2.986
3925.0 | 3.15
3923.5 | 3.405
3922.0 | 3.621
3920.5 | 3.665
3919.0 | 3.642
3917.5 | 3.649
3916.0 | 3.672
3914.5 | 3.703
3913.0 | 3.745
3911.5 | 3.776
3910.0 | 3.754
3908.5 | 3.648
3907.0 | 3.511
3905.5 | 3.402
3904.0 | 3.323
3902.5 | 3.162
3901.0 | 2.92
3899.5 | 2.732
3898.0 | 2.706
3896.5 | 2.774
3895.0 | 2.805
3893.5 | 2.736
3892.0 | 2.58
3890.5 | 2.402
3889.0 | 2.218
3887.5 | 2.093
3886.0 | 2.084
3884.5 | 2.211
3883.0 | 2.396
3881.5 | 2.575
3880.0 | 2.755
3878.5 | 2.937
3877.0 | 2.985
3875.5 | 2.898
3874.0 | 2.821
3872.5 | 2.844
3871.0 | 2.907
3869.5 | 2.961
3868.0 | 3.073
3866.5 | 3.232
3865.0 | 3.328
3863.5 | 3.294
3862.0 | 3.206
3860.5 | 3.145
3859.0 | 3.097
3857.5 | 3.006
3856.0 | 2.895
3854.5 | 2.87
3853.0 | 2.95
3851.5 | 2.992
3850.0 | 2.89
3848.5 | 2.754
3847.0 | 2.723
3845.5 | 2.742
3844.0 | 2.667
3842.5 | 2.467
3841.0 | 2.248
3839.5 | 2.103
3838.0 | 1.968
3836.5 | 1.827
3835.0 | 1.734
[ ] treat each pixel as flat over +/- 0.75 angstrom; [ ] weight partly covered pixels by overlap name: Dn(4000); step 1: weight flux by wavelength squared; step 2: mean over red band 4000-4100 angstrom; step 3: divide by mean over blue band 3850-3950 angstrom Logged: 1.3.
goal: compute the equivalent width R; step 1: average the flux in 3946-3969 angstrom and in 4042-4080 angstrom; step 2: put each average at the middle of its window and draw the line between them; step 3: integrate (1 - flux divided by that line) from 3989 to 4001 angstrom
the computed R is -2.0 angstrom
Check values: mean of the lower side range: 2.86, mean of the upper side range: 3.82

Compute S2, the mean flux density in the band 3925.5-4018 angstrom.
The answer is 3.18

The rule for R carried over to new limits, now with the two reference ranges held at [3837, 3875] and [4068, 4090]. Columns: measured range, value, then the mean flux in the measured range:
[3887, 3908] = 1.1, 2.83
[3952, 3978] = 4.7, 2.64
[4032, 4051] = -2.3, 3.9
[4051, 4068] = -1.7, 3.9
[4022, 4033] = -1.3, 3.83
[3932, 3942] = 1.4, 2.67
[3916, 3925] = -1.5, 3.57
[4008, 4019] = -2.0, 4.01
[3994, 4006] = -1.2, 3.67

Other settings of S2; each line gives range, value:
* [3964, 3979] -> 2.44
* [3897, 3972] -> 3.04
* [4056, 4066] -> 3.9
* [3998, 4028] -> 3.8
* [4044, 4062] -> 3.91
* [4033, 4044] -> 3.91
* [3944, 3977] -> 2.81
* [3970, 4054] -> 3.66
